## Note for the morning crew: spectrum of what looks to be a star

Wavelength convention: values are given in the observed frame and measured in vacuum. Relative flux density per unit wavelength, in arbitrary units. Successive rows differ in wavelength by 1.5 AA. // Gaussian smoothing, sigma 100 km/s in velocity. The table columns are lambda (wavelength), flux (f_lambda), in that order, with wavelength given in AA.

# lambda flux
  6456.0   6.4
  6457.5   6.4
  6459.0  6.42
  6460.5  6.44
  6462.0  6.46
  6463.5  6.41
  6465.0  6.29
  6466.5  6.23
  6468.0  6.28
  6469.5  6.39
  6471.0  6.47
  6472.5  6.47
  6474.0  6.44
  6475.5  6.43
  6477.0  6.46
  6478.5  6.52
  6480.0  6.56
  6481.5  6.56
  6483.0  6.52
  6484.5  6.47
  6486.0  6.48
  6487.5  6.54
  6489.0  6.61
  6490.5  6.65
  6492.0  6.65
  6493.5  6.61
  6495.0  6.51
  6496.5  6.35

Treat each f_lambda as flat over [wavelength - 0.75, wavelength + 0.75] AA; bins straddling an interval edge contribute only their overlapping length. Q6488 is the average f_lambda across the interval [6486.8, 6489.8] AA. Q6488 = 6.58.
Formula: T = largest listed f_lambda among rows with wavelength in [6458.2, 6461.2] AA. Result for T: 6.44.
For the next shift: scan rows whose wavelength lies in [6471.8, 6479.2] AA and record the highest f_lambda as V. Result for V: 6.52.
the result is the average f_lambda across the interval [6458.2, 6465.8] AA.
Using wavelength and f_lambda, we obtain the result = 6.4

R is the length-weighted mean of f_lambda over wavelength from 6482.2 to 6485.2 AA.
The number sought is 6.5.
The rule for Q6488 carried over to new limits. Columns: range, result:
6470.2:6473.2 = 6.47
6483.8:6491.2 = 6.55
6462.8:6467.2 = 6.31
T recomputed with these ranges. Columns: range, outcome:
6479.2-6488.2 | 6.56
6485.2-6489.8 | 6.61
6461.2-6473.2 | 6.47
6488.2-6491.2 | 6.65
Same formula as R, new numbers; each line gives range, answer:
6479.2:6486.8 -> 6.52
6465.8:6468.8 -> 6.26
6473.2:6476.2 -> 6.44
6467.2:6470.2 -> 6.33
